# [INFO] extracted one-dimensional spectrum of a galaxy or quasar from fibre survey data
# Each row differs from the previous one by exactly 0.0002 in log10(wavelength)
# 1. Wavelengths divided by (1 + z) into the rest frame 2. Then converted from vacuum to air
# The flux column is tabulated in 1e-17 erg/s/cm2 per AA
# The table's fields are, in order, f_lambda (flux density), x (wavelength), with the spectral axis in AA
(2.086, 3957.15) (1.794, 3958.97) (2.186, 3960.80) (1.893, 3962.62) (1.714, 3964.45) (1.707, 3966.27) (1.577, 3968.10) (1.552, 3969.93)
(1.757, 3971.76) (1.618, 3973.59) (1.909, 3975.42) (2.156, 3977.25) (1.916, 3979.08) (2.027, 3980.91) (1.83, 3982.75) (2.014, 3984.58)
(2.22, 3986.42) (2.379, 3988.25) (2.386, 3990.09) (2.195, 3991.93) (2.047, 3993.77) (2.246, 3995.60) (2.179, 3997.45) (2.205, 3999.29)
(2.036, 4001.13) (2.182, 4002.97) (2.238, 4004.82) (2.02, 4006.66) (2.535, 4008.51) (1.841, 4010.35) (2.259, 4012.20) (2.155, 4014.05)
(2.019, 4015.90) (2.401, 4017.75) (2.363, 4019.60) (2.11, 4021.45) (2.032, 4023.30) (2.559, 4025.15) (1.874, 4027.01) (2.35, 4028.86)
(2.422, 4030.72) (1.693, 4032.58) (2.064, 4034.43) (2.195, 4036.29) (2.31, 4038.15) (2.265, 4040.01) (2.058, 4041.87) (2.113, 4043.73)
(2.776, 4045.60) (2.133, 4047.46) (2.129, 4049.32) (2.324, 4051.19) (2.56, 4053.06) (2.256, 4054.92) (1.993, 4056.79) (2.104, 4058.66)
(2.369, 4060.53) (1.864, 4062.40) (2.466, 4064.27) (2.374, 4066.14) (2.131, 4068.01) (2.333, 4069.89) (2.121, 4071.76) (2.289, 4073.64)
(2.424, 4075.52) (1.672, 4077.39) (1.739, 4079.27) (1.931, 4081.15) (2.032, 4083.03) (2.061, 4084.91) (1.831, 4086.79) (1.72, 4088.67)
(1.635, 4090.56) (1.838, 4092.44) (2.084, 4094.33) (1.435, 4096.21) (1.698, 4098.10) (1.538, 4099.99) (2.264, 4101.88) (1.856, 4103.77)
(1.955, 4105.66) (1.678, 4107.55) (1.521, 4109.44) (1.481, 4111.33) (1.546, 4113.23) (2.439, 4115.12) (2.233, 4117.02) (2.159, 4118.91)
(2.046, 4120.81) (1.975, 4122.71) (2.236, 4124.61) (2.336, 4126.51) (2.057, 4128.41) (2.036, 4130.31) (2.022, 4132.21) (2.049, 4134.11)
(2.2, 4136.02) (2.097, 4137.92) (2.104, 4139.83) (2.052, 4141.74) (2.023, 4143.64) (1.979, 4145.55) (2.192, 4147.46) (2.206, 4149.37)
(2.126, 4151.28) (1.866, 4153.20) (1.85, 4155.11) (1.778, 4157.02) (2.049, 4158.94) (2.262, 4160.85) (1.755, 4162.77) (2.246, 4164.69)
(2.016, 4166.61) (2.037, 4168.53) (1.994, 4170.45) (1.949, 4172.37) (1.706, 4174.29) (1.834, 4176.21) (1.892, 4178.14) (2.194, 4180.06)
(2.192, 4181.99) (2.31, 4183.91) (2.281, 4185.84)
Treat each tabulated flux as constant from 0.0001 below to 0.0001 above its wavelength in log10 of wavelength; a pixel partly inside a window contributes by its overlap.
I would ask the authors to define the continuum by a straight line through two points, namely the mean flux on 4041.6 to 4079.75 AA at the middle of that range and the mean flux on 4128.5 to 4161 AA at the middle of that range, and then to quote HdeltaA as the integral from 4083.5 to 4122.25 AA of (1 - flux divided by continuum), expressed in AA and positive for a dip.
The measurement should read 4.96 AA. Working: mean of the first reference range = 2.21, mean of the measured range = 1.85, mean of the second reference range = 2.05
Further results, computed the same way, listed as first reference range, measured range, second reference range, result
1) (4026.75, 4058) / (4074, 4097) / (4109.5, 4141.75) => 2.7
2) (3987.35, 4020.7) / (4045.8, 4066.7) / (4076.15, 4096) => -2.9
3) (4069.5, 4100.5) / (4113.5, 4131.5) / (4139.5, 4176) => -1.7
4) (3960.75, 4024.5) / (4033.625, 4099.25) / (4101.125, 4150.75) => -1.6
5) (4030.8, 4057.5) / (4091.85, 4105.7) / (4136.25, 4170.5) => 2.0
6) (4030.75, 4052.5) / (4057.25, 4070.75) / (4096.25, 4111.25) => -1.2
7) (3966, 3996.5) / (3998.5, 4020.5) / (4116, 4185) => -2.2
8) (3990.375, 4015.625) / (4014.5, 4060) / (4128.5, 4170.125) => -1.6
